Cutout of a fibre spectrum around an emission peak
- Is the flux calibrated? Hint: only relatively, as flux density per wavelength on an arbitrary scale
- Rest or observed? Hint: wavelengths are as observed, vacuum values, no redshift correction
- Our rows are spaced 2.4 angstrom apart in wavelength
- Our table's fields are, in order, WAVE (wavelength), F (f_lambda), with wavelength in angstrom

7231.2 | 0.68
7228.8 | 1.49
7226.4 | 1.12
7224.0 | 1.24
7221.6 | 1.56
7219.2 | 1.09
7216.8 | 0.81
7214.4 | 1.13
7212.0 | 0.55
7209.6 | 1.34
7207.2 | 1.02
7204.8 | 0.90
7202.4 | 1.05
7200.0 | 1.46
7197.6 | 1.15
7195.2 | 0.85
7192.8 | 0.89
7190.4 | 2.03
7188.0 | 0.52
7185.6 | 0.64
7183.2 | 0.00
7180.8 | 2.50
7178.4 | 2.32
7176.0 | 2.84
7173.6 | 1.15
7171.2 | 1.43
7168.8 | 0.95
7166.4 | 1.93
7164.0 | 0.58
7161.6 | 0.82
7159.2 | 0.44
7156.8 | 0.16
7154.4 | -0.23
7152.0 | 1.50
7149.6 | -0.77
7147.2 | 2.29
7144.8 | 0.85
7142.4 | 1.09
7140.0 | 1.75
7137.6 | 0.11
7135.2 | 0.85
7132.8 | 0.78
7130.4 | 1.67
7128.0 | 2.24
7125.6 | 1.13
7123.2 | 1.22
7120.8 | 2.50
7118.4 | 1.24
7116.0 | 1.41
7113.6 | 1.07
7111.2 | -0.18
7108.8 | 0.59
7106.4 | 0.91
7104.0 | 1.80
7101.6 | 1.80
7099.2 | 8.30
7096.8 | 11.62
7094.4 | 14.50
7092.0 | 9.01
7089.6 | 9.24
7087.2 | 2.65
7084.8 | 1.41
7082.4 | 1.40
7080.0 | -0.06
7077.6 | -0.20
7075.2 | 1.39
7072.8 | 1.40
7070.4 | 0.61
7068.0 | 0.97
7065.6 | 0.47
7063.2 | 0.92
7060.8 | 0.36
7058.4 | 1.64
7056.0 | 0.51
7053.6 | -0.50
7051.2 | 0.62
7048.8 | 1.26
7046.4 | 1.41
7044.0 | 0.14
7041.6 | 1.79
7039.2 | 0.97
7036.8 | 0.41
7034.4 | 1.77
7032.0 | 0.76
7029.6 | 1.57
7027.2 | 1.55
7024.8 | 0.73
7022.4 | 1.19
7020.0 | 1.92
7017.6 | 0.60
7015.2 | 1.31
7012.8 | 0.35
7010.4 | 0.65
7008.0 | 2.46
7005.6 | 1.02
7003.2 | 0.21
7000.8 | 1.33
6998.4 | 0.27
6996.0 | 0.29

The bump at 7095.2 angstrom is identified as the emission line [O II]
